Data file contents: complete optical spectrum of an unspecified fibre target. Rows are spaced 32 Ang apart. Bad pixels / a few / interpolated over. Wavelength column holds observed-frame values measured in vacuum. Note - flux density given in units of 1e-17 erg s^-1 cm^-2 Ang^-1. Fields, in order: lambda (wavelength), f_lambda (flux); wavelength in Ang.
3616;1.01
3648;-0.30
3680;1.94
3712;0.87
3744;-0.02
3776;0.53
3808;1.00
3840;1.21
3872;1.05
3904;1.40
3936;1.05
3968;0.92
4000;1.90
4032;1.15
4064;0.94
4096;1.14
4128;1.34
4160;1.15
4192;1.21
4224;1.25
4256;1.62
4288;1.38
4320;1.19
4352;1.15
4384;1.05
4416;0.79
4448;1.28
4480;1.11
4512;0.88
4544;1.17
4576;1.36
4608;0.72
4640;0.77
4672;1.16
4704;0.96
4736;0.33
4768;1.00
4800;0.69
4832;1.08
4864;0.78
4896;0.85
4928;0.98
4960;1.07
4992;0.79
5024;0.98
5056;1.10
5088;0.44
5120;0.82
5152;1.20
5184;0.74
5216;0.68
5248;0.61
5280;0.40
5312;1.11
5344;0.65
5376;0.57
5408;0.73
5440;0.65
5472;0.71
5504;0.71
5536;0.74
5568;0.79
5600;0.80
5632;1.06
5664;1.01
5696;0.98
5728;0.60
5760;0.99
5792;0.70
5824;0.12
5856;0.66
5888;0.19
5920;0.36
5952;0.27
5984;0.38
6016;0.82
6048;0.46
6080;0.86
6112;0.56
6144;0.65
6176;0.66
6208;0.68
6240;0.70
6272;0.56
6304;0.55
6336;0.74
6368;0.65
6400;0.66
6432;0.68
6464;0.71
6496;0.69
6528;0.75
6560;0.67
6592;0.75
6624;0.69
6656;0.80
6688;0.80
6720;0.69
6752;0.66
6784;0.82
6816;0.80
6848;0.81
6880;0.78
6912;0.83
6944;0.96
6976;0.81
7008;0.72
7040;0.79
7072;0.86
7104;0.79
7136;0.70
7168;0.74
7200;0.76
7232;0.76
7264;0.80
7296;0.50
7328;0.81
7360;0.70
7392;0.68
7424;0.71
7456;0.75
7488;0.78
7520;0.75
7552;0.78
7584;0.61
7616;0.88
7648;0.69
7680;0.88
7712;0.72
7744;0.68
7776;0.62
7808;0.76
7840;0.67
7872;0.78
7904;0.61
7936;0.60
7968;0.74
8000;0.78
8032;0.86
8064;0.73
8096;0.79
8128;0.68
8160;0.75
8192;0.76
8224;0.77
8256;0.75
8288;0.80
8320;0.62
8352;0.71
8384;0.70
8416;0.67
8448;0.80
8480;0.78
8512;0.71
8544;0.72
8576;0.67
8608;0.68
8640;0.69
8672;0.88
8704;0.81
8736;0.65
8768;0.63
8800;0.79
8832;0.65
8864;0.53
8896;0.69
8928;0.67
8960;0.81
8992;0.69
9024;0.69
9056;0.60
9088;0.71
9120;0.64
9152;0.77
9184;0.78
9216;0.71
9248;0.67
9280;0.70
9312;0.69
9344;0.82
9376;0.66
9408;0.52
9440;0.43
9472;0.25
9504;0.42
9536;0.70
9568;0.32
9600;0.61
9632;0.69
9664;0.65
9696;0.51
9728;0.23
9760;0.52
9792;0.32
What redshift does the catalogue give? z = 0.50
